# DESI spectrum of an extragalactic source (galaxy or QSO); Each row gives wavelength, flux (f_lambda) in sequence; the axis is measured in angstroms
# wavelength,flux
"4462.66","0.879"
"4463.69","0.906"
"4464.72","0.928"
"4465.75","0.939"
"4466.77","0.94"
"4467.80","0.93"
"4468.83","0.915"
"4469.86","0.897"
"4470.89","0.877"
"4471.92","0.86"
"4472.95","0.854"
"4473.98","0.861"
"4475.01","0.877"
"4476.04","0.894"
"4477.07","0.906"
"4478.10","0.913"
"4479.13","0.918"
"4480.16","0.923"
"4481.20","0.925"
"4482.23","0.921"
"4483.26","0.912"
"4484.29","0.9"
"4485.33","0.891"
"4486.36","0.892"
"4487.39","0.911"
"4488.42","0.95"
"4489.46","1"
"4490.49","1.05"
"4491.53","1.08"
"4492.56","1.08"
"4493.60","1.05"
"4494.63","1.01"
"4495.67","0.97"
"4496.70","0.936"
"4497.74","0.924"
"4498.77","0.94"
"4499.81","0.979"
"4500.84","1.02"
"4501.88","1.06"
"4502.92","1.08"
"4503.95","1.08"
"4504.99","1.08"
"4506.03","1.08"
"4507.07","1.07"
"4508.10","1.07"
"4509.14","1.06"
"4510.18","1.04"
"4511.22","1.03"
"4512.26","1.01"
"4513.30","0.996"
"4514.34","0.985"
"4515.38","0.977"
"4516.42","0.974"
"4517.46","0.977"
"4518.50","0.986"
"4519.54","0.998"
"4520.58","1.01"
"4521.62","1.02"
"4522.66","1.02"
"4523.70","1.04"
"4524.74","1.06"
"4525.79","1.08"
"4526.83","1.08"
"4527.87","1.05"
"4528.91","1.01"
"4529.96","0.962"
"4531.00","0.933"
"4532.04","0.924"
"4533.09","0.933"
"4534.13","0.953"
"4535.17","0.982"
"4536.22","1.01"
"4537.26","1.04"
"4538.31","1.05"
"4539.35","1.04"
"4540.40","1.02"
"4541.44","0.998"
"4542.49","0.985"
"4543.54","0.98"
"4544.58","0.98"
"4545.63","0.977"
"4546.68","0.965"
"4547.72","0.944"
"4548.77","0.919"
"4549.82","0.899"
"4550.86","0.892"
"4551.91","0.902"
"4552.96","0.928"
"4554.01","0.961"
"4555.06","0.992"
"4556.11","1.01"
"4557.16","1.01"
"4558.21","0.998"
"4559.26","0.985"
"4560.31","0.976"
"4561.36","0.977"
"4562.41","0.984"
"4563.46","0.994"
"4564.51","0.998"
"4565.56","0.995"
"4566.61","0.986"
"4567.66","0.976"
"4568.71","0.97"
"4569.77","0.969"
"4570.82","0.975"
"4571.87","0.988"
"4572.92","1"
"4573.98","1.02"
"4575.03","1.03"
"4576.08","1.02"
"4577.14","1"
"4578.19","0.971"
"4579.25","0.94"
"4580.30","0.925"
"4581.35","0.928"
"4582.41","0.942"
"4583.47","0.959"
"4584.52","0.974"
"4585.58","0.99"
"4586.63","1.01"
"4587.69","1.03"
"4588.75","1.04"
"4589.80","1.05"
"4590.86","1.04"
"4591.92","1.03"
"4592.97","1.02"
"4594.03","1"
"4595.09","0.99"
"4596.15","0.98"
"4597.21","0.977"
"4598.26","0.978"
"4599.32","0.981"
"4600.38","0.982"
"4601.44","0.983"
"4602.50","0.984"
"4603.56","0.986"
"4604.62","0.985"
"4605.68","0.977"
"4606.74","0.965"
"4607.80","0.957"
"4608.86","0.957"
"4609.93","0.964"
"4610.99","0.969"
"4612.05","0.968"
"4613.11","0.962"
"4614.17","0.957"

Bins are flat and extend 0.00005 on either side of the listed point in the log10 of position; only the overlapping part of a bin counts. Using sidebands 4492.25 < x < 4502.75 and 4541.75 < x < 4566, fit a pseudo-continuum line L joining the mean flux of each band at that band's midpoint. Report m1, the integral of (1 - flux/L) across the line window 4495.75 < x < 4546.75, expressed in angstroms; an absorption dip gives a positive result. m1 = -1.3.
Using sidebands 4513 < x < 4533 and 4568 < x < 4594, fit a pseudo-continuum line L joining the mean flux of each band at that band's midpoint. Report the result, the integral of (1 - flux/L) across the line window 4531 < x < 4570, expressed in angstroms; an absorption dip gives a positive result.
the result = 0.9 angstroms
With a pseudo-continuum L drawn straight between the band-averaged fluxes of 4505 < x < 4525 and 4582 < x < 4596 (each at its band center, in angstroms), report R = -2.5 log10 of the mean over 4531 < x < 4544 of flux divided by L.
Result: 0.03 mag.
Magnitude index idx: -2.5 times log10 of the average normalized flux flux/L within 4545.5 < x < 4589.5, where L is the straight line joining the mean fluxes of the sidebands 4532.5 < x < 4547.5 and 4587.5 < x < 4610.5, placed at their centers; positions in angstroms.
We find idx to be 0.02 mag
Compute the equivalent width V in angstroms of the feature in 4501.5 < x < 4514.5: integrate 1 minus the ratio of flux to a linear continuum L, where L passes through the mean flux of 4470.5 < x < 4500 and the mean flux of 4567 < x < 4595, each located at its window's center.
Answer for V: -1.4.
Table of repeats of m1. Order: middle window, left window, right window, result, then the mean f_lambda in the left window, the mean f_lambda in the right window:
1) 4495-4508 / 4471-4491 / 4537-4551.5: -1.20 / 0.913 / 0.976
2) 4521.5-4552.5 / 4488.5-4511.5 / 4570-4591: 0.74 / 1.03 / 0.991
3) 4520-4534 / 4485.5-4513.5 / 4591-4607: 0.01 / 1.02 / 0.99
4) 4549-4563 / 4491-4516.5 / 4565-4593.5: 0.56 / 1.02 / 0.992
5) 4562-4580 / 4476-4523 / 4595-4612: -0.16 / 0.99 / 0.975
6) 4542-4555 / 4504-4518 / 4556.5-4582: 0.70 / 1.03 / 0.984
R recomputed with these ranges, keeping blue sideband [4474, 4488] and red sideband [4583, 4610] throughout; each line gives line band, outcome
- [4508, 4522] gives -0.09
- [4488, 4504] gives -0.11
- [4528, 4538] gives -0.04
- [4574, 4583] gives 0.01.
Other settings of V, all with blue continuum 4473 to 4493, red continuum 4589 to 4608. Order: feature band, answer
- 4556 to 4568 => -0.2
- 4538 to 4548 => -0.3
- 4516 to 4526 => -0.6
